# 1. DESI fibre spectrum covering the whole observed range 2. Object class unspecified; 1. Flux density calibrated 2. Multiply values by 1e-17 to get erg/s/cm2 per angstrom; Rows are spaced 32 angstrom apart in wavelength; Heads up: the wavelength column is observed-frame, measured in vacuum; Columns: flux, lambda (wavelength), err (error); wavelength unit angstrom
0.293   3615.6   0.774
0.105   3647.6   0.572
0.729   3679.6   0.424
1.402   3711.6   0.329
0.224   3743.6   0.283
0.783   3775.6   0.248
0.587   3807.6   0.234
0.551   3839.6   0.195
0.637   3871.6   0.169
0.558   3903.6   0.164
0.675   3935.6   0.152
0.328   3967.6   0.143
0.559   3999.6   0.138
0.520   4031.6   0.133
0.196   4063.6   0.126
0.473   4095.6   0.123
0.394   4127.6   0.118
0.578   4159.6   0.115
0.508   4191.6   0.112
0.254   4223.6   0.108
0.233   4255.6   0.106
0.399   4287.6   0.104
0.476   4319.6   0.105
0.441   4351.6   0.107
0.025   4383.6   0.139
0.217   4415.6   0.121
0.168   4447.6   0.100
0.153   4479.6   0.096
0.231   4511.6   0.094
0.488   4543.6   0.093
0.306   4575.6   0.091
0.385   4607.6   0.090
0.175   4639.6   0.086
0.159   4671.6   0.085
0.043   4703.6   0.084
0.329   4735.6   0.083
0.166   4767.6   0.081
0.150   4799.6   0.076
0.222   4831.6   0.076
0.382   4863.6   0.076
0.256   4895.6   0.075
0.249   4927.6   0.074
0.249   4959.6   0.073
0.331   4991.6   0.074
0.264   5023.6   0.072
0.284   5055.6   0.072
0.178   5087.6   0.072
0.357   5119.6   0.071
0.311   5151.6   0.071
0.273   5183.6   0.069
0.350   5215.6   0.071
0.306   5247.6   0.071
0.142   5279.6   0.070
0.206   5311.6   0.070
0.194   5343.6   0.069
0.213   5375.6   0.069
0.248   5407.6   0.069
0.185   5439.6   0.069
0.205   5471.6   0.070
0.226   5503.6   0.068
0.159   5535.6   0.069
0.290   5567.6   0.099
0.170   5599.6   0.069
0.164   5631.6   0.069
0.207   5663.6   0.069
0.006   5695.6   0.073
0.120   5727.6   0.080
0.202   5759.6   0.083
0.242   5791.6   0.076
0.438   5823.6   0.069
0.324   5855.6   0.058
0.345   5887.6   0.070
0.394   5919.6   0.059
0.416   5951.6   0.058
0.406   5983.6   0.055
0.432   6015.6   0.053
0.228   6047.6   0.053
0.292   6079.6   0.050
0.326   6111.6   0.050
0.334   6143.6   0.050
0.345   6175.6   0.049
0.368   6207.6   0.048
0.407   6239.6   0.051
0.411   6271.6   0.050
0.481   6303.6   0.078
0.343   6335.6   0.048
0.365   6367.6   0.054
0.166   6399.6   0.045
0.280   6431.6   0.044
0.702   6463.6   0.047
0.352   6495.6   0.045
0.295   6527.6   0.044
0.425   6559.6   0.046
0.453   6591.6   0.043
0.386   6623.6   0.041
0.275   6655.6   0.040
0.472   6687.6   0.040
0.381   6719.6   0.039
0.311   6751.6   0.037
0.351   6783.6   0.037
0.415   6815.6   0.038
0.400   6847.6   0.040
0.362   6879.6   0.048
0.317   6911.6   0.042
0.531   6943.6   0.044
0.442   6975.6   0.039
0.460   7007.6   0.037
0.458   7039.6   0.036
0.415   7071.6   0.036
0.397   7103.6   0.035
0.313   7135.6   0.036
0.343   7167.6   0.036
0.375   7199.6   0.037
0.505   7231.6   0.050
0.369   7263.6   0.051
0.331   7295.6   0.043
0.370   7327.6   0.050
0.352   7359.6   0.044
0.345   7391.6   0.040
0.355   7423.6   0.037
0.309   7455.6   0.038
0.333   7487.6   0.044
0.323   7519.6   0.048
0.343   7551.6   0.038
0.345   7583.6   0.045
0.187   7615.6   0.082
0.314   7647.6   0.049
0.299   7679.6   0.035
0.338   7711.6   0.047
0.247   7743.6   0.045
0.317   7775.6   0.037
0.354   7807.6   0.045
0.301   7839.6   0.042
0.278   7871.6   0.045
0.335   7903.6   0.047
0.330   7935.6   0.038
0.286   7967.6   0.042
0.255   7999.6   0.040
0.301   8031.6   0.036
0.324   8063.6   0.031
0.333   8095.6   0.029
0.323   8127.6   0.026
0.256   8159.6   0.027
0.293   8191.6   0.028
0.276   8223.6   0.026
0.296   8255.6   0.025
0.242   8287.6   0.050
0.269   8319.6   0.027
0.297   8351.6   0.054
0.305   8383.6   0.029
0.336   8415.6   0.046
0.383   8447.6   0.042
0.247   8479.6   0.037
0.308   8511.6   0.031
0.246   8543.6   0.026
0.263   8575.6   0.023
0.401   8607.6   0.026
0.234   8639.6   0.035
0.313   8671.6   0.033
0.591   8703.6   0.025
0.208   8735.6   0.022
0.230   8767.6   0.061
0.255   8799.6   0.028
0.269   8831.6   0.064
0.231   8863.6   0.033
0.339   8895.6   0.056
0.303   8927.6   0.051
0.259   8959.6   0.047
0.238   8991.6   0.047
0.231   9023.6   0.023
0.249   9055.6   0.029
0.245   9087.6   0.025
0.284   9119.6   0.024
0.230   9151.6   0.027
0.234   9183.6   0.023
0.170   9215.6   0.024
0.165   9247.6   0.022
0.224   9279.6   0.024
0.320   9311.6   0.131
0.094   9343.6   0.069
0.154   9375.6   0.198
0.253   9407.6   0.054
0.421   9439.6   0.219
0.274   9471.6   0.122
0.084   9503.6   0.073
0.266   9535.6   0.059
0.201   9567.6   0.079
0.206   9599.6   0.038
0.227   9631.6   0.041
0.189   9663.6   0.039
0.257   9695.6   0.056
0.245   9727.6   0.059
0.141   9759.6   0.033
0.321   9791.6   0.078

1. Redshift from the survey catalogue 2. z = 0.74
